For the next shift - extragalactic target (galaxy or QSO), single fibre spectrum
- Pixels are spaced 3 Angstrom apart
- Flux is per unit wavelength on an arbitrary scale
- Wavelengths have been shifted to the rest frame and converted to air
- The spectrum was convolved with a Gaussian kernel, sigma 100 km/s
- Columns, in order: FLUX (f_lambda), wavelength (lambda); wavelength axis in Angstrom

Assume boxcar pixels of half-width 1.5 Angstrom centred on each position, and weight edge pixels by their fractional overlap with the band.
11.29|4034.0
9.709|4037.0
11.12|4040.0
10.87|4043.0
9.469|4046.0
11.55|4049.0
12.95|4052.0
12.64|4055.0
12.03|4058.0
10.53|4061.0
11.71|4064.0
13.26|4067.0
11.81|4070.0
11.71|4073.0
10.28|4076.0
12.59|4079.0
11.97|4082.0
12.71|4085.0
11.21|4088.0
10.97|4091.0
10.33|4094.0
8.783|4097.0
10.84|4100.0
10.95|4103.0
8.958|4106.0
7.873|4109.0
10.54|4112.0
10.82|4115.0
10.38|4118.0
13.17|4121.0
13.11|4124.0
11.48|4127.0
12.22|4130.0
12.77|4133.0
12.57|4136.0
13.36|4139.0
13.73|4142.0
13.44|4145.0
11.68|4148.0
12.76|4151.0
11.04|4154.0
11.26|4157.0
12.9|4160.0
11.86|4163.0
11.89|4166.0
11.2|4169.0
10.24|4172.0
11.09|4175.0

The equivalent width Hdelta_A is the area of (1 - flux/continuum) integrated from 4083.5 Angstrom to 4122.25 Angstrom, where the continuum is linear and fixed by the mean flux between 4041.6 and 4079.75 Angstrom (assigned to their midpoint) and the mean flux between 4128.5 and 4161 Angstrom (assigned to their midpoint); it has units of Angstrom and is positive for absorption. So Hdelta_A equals 4.8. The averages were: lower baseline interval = 11.6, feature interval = 10.6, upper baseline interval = 12.5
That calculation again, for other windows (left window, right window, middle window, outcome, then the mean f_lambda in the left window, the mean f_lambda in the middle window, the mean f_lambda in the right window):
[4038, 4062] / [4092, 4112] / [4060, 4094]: -3.7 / 11.4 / 11.7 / 9.72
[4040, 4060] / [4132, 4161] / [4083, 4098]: 1.3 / 11.5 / 10.9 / 12.5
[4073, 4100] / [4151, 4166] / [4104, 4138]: 0.6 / 11.1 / 11.3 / 11.9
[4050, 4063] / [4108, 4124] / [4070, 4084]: -0.1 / 12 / 11.7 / 10.9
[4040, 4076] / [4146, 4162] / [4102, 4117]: 2.5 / 11.6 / 9.81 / 12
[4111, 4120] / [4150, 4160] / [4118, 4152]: -4.2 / 10.7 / 12.6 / 11.8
